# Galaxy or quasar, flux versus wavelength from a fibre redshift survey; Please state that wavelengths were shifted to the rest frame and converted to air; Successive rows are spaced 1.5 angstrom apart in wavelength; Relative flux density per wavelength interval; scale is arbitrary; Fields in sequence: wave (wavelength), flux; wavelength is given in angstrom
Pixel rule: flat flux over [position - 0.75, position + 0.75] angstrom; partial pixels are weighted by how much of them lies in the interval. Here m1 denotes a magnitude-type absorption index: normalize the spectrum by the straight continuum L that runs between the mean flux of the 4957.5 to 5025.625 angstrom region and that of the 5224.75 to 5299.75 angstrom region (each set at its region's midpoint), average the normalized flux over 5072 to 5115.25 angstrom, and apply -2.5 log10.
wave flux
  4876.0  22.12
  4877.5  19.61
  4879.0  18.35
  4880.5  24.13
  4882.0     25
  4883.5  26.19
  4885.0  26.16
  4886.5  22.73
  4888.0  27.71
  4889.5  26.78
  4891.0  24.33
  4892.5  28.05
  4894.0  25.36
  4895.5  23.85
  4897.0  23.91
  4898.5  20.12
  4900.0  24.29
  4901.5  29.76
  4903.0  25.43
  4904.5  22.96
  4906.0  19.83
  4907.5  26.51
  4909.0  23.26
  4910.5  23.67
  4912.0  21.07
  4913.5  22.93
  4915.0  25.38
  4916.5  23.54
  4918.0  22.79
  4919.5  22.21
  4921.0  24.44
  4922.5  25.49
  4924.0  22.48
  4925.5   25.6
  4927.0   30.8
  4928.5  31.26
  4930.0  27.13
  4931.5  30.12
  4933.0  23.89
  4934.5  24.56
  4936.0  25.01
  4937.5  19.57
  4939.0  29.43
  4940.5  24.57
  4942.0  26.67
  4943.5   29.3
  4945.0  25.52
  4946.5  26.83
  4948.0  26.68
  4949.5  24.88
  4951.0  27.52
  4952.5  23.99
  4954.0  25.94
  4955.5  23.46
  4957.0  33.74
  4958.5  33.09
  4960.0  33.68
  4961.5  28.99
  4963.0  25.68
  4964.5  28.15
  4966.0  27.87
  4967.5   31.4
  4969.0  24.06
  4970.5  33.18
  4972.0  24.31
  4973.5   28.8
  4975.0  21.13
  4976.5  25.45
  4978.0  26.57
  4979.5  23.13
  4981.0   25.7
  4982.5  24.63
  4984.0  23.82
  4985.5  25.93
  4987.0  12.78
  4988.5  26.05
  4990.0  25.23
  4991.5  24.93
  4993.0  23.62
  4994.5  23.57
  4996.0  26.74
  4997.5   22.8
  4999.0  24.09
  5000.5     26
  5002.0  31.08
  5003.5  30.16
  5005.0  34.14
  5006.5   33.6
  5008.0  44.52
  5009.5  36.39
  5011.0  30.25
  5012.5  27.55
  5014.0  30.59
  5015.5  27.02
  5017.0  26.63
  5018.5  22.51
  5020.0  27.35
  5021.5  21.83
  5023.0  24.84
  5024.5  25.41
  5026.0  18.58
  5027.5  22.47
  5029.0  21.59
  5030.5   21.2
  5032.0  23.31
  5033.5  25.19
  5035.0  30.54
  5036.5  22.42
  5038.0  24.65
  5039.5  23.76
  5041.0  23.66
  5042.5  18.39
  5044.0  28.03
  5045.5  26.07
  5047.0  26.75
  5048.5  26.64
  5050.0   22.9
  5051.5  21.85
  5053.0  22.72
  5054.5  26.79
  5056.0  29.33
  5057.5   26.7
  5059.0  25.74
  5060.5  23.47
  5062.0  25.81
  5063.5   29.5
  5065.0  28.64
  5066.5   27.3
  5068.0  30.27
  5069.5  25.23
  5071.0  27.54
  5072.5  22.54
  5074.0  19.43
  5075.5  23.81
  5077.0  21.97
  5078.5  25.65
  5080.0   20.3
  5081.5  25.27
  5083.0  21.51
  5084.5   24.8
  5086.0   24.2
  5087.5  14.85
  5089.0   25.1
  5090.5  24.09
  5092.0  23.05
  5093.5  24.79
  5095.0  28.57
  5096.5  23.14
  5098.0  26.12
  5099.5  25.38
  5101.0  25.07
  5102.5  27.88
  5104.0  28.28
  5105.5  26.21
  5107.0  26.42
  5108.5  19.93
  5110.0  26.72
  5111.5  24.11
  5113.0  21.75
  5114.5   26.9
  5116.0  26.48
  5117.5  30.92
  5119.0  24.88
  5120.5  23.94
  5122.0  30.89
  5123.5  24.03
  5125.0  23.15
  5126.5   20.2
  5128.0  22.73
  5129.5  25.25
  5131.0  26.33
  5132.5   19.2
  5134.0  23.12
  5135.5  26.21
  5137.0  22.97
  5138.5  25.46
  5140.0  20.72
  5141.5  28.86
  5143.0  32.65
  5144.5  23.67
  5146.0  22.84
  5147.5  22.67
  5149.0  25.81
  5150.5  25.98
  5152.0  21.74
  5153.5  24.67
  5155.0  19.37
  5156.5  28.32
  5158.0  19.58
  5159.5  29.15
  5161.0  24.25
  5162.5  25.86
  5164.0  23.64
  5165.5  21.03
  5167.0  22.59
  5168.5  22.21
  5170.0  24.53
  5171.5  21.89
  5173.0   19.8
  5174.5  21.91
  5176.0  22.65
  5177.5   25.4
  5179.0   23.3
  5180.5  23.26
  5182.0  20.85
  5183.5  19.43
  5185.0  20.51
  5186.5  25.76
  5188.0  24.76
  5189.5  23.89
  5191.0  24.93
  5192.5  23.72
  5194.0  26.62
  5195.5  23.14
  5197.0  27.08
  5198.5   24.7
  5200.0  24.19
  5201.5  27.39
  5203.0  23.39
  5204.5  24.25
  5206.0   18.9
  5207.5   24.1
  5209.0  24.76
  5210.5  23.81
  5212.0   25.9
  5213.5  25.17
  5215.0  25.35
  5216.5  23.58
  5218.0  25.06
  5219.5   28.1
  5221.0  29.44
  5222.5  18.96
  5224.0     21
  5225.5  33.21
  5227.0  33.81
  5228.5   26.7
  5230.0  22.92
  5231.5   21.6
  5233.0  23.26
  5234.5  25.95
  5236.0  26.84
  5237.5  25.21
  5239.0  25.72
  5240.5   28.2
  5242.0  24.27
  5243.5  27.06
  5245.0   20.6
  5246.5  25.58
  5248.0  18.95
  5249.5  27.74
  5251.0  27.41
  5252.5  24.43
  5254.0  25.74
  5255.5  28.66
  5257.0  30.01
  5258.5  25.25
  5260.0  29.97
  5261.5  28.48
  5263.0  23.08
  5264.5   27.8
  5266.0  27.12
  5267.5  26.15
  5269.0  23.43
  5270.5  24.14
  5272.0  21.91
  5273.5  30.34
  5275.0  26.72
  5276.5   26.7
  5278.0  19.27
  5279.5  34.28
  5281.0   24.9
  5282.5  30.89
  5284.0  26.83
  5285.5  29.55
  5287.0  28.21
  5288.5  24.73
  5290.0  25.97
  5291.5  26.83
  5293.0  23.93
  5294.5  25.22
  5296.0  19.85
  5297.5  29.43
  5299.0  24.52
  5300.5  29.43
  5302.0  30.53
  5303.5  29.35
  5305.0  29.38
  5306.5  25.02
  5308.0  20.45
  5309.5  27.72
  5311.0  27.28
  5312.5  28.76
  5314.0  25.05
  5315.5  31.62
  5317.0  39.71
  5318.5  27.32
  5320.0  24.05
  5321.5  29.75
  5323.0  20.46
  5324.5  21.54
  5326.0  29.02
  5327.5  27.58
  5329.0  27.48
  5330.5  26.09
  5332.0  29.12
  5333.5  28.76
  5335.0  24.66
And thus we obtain 0.12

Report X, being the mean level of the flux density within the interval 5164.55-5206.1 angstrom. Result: 23.4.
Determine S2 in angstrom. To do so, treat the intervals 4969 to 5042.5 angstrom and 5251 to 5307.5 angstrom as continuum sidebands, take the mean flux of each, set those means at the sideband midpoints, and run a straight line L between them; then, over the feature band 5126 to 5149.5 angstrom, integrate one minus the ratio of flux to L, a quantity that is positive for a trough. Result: 1.8 angstrom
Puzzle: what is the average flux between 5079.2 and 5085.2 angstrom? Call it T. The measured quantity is 23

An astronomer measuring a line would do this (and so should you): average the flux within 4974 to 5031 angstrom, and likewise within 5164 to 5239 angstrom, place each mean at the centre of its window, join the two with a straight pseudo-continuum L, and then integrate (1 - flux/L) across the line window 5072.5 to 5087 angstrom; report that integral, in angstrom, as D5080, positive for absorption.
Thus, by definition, 1.4 angstrom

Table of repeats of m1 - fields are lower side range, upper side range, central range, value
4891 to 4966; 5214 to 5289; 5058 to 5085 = 0.04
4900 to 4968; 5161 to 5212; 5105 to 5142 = -0.02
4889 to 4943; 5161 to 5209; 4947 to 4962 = -0.14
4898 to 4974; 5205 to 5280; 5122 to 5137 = 0.09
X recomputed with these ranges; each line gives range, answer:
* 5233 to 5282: 26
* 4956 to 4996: 26.4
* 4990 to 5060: 26.2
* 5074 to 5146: 24.6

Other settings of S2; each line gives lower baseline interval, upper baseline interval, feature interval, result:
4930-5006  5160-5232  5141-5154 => -0.38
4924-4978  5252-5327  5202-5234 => 2.32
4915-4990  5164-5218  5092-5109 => -0.71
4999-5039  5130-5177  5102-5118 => -0.58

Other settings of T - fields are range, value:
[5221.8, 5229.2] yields 26.8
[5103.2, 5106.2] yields 27.3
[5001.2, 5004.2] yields 30.6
